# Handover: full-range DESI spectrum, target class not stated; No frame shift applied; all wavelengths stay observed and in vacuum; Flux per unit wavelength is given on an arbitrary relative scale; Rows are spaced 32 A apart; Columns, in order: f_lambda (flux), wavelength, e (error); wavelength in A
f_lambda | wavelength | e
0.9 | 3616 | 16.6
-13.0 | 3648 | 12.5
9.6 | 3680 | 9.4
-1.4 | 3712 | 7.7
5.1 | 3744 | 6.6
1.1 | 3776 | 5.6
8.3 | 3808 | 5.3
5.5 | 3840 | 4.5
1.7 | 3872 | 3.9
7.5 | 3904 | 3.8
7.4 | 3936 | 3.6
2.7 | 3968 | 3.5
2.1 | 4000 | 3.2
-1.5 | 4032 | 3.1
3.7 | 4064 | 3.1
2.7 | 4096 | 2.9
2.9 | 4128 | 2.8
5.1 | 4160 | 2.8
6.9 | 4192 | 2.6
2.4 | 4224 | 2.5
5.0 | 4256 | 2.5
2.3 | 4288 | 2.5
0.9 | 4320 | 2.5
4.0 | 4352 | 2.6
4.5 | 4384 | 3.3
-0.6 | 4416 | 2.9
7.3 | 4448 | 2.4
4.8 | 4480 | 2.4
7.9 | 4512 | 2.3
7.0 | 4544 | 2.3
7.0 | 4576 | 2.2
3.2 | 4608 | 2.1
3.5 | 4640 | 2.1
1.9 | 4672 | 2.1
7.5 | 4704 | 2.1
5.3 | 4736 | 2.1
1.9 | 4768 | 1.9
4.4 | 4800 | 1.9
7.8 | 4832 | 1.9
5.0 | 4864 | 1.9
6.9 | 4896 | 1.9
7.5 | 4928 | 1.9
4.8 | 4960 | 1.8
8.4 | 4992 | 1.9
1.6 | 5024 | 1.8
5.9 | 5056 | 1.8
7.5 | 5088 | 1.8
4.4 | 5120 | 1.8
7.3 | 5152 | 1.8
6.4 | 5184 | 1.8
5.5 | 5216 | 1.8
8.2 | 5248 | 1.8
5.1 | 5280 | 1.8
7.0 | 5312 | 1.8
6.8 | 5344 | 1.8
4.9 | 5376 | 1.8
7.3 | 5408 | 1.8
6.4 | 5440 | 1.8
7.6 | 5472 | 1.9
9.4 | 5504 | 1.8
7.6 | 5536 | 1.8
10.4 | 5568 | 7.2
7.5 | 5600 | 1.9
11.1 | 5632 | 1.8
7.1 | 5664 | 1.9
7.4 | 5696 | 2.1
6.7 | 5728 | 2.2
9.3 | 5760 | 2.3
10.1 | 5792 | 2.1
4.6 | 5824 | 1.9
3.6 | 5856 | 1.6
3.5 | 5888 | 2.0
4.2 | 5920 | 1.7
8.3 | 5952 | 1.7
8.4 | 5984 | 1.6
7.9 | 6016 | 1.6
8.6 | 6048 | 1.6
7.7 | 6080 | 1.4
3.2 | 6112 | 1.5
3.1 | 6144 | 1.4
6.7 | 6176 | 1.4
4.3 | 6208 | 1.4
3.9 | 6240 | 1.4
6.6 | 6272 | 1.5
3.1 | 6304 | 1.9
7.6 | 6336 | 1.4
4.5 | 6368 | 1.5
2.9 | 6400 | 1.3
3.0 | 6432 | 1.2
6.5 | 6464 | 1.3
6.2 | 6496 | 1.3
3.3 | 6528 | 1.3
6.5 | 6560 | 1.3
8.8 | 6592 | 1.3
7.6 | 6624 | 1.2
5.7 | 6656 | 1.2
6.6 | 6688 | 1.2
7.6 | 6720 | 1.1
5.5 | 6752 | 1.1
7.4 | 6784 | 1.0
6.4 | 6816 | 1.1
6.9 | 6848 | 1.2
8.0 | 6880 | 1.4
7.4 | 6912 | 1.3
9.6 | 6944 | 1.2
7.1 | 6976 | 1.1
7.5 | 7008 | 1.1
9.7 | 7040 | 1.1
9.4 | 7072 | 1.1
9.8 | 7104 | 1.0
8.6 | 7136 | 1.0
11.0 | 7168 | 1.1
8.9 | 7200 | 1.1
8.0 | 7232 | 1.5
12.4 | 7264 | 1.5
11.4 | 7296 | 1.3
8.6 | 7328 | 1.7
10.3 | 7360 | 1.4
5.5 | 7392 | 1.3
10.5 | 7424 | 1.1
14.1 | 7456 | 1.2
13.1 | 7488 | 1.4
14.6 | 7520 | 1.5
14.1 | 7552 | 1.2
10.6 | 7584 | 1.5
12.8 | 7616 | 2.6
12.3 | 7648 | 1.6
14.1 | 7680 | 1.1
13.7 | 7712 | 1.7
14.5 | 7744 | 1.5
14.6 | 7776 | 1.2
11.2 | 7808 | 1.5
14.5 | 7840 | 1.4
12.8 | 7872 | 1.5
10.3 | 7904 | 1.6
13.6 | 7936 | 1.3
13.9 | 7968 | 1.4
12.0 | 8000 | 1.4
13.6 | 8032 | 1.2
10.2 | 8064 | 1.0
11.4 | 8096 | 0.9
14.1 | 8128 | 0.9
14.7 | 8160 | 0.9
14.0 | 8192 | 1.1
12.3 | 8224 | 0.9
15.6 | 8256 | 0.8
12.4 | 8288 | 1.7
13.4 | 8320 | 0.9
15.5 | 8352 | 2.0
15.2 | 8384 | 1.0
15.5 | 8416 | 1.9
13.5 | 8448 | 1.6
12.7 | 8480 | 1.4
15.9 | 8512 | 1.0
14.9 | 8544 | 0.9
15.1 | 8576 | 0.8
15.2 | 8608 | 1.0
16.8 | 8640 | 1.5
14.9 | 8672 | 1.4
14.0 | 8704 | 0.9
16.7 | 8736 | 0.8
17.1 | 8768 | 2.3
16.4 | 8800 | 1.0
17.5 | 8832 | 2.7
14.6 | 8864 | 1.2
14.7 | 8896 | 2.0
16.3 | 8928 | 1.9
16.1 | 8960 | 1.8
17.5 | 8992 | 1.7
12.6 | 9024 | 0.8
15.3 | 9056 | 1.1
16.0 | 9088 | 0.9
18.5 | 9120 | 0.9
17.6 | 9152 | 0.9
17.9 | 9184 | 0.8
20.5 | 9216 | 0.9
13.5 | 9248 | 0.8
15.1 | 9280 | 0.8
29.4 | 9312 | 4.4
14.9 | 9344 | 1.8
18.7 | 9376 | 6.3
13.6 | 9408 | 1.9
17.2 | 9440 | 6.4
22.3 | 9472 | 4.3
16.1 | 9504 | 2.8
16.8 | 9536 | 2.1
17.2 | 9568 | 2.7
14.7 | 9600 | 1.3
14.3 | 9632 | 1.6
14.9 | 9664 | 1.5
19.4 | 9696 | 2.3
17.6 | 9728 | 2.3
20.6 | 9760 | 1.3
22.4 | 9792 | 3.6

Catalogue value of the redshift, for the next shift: 0.86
